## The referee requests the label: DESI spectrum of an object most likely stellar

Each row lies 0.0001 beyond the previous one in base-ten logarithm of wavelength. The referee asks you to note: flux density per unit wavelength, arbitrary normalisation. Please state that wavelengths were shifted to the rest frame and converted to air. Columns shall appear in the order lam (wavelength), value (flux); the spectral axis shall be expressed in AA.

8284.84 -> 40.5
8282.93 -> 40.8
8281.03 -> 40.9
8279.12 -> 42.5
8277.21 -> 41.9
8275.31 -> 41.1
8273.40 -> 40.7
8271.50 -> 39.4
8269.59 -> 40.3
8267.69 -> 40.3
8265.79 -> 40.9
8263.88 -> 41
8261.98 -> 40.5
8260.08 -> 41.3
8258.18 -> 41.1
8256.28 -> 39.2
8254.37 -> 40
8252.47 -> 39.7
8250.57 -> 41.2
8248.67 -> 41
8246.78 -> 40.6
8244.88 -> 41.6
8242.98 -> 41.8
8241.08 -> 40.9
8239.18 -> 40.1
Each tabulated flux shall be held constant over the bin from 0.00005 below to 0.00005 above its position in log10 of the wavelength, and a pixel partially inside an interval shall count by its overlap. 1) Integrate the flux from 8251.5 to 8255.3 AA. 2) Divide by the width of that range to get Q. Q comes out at 39.9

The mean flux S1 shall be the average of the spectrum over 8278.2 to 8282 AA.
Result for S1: 41.7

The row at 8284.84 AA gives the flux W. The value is 40.5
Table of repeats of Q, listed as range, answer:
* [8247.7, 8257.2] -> 40.2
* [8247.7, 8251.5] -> 41.2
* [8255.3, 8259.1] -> 40.1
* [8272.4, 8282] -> 41.4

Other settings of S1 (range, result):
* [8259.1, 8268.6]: 40.8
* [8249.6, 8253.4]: 40.5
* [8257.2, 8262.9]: 41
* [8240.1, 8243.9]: 41.3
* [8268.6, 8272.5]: 39.9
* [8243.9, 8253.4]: 40.8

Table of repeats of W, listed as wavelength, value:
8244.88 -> 41.6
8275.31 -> 41.1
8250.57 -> 41.2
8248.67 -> 41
